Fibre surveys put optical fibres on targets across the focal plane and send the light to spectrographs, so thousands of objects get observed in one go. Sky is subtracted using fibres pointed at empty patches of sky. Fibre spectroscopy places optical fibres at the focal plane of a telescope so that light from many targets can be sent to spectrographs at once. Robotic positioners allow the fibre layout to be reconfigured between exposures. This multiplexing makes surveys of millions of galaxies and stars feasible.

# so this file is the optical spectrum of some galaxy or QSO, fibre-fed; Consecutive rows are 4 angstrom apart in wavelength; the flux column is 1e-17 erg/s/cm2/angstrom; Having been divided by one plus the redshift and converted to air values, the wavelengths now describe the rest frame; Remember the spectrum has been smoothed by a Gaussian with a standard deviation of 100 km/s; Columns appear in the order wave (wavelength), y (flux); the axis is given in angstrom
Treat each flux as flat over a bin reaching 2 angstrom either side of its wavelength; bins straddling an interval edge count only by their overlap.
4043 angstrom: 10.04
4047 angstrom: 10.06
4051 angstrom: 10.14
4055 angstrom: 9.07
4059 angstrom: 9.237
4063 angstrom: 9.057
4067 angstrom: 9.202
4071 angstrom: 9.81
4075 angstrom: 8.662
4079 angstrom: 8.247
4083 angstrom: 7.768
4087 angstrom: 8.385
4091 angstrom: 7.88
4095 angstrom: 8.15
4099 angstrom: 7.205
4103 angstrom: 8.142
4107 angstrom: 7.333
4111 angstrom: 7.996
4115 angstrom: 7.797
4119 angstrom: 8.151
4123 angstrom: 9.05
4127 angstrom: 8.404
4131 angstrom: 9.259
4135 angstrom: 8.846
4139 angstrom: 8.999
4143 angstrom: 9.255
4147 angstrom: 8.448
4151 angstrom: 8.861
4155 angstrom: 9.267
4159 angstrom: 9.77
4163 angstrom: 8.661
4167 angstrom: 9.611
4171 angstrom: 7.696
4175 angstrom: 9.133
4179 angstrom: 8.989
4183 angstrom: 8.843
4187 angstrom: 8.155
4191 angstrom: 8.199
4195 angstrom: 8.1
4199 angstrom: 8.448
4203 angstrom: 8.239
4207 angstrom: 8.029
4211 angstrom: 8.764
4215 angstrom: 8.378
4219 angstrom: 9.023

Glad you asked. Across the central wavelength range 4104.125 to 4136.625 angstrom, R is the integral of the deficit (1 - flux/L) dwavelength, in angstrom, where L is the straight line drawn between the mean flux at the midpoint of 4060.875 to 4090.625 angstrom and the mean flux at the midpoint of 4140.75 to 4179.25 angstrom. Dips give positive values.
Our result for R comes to 1.8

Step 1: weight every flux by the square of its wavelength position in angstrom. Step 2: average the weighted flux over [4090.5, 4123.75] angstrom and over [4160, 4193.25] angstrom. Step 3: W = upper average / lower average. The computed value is 1.13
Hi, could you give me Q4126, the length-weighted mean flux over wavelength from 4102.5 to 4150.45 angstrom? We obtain 8.5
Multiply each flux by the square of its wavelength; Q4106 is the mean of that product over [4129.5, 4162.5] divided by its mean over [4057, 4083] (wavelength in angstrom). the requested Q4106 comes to 1.05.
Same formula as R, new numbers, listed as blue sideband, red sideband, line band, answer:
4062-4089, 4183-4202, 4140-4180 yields -2.7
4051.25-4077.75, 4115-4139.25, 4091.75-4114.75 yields 2.9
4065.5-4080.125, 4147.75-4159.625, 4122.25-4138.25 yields 0.4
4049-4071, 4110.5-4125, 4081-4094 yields 1.2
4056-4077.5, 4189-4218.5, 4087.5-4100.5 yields 1.7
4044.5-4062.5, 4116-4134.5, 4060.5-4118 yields 5.5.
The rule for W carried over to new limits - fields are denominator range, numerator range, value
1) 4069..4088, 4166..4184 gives 1.08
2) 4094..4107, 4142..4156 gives 1.18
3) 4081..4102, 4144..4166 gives 1.18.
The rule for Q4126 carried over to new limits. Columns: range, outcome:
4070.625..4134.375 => 8.24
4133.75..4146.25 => 8.99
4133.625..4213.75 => 8.71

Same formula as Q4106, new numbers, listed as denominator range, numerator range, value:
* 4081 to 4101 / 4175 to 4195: 1.14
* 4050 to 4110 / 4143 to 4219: 1.07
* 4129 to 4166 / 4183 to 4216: 0.94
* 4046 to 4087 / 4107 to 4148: 0.97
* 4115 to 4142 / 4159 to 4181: 1.04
